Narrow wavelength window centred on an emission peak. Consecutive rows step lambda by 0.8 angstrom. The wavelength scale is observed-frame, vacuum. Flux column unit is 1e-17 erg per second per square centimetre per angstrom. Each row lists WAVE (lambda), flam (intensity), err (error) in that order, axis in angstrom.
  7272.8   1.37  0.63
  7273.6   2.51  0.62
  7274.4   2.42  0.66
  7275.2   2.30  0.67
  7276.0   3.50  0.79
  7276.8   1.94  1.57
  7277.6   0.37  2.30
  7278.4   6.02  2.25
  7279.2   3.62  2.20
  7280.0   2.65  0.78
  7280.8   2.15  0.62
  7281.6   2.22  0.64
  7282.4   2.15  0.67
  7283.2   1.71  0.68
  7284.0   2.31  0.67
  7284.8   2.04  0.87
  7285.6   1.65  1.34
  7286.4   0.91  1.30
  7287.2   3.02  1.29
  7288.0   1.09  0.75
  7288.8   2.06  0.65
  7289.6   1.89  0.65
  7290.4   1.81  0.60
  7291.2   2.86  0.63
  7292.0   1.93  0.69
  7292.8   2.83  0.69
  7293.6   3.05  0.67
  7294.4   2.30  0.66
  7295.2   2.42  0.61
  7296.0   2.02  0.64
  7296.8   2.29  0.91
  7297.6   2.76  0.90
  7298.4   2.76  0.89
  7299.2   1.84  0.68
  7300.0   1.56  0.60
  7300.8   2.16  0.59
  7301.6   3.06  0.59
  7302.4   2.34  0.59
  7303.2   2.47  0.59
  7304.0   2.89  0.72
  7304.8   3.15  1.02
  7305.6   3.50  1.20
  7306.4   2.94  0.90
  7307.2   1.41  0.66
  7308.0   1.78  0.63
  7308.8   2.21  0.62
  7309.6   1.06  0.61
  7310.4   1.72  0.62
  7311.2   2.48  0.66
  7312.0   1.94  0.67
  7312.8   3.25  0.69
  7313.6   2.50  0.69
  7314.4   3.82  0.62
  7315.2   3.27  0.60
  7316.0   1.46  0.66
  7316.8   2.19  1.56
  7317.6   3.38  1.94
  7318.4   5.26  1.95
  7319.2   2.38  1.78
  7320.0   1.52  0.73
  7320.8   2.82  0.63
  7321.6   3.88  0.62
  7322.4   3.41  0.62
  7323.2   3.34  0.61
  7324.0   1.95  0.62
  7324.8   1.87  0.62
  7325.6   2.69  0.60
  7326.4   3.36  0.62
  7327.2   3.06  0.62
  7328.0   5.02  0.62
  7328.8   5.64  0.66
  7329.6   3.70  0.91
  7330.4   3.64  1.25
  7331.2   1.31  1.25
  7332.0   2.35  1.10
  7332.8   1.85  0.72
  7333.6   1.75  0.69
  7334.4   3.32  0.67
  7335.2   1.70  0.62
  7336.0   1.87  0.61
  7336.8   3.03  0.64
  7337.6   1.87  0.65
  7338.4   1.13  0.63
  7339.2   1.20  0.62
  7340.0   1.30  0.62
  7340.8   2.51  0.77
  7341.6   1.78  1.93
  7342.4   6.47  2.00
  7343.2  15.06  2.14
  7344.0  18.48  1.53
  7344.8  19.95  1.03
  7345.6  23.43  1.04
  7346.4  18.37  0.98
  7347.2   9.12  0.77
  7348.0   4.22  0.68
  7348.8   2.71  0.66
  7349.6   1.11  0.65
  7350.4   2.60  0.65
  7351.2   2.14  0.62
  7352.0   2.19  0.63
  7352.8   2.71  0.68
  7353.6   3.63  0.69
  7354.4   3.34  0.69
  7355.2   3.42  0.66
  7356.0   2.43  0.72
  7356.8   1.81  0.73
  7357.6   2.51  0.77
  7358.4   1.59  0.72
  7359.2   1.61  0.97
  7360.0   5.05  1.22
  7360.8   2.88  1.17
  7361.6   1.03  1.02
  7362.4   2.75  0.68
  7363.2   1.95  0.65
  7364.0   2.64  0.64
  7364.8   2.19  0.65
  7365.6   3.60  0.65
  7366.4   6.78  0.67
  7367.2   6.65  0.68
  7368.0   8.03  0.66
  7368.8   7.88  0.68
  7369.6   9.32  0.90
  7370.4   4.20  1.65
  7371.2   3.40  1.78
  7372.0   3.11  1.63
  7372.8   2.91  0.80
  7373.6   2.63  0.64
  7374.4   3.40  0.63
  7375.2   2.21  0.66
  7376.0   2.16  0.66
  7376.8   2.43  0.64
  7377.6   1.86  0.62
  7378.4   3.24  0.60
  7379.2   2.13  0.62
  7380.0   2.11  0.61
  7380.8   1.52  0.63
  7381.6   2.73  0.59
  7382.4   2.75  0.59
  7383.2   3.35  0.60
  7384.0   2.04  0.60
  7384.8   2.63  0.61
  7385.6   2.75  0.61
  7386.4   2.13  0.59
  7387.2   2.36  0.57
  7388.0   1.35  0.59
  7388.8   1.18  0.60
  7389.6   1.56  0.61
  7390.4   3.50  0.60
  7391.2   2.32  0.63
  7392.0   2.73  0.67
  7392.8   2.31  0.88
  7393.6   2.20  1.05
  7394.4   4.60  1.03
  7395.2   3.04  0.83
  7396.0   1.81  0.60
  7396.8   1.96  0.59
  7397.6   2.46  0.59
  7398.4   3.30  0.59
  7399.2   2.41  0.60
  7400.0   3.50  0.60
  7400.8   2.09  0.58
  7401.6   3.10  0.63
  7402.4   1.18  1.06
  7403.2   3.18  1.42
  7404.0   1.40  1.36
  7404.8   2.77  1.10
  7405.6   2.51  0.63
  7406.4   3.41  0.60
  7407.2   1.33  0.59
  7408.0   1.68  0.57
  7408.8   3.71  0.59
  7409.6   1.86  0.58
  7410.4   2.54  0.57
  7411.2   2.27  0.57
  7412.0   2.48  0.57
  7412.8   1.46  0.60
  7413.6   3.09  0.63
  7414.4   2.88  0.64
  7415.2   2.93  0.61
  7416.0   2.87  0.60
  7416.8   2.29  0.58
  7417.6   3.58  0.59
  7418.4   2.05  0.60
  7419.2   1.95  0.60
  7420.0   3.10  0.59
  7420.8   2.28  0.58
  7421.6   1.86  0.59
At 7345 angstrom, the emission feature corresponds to H-alpha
